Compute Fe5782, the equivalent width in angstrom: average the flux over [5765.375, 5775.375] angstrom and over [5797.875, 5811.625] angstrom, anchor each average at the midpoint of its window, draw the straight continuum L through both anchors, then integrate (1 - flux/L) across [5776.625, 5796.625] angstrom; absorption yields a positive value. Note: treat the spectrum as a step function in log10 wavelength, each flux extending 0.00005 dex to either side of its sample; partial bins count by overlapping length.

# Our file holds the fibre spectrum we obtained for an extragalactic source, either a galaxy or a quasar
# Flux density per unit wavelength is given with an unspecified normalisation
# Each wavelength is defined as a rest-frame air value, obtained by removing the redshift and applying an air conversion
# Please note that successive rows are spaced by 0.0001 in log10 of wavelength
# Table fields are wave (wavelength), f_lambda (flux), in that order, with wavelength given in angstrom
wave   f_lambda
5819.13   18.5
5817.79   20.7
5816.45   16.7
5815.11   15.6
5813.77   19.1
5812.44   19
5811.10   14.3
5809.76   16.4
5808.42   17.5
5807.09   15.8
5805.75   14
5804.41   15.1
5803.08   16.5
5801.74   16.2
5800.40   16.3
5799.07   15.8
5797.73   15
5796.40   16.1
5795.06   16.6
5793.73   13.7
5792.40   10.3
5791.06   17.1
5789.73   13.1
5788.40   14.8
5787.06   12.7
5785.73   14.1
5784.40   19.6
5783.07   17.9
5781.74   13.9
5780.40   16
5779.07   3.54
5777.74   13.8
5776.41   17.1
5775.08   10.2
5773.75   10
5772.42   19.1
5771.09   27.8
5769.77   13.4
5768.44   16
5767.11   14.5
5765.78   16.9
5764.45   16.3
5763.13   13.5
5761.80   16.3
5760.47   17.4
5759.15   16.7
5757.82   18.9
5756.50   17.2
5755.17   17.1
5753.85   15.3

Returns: 2.2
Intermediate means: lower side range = 16.2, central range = 14.2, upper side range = 15.8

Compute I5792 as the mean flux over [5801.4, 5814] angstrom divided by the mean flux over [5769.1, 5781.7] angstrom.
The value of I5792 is 1.12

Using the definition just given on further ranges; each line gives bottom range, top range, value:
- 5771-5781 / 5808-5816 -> 1.22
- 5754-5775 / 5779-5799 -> 0.89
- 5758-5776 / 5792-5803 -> 0.94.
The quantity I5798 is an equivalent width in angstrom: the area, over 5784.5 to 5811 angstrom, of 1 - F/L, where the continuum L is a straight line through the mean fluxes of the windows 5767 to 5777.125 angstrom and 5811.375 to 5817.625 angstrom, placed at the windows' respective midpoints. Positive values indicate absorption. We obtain 2.9 angstrom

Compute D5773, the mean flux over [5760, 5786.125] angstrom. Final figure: 15.4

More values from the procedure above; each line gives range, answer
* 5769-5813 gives 15.2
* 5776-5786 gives 14.4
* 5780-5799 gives 15.1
